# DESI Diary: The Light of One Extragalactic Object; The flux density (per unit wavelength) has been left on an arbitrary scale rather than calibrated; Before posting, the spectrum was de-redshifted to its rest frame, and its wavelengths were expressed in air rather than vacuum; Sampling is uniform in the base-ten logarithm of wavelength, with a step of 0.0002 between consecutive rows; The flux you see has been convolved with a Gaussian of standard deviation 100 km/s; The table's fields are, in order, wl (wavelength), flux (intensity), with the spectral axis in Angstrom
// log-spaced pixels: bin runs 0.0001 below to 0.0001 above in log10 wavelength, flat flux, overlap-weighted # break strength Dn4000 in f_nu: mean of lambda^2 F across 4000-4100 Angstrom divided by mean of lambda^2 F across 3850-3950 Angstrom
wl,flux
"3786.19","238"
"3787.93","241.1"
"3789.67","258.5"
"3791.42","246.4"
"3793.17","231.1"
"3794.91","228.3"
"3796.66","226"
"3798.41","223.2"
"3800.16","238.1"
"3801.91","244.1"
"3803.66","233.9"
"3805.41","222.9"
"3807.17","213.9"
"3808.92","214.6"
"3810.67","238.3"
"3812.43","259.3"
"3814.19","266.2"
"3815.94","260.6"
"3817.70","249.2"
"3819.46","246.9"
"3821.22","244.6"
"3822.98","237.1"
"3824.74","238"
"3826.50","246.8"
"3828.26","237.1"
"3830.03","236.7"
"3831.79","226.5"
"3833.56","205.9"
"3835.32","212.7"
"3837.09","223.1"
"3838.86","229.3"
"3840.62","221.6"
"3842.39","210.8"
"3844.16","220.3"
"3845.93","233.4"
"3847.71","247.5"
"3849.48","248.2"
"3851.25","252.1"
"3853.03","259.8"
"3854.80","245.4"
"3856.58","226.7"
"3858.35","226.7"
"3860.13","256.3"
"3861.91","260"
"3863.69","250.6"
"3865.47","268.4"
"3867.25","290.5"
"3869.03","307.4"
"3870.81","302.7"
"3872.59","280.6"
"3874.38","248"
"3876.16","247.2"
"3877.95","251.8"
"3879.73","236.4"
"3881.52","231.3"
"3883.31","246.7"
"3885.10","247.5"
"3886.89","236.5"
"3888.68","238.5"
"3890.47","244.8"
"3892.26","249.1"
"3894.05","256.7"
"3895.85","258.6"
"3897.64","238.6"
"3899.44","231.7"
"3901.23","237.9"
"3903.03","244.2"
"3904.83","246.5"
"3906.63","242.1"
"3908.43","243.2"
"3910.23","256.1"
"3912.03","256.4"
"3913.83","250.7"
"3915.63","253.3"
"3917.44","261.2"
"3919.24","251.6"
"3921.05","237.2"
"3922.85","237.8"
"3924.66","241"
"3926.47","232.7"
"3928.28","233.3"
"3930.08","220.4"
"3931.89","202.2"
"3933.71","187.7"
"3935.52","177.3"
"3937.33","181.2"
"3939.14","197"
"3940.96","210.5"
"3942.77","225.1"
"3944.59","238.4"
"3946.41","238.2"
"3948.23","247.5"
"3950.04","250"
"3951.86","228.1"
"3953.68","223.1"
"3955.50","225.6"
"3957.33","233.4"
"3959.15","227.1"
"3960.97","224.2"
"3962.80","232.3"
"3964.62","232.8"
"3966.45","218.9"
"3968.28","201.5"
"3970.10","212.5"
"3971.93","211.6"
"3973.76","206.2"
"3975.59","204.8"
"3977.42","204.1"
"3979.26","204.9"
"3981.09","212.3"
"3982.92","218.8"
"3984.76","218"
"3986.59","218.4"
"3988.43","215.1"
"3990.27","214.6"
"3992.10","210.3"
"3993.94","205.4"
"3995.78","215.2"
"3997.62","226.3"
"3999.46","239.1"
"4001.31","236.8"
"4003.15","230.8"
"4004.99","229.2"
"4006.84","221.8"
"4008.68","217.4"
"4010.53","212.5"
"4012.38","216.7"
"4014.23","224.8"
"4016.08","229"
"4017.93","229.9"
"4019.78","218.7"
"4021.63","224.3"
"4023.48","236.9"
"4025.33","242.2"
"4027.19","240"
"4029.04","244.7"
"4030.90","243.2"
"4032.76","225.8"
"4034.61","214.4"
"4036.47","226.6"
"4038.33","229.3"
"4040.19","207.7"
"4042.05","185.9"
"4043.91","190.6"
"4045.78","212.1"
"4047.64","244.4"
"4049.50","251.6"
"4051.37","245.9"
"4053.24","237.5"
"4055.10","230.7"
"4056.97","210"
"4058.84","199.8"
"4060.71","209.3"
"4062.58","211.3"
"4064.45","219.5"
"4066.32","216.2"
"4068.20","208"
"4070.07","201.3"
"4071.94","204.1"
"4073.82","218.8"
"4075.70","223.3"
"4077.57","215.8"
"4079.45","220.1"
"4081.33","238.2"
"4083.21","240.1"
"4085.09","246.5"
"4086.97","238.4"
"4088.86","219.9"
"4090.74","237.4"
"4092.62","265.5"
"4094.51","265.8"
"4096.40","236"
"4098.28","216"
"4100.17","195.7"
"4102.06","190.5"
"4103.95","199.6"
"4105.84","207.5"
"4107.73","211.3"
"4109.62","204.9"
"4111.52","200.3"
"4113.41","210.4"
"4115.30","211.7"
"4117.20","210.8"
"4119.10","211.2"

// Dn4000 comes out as 1.00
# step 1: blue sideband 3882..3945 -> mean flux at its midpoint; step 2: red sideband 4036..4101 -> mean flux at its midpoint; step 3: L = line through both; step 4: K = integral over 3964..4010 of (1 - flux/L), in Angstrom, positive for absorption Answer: 2.5 Angstrom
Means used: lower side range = 235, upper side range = 223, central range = 217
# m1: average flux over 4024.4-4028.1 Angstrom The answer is 241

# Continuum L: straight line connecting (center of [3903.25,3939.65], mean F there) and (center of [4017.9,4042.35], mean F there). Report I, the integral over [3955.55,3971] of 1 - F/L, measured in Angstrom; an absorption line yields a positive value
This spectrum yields 0.4 Angstrom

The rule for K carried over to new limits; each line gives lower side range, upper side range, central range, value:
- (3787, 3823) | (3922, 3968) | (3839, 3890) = -3.82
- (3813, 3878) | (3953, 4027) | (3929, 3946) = 1.80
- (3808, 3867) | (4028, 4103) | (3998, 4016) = 0.16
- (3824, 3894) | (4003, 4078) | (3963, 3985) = 1.69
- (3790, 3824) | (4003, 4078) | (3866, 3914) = -4.16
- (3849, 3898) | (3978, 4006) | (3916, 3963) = 1.80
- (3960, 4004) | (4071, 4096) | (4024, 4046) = 0.31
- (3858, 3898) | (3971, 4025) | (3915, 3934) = 0.65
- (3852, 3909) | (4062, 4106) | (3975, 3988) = 1.39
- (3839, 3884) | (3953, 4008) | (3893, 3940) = 0.50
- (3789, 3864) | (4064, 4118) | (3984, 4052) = 0.11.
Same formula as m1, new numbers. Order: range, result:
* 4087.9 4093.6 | 241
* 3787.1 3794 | 244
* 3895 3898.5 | 249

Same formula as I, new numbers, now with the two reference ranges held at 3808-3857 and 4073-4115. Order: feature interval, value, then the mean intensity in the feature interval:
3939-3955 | 0.05 Angstrom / 230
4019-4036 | -0.44 Angstrom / 232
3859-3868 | -1.08 Angstrom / 264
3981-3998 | 0.98 Angstrom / 215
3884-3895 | -0.55 Angstrom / 246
